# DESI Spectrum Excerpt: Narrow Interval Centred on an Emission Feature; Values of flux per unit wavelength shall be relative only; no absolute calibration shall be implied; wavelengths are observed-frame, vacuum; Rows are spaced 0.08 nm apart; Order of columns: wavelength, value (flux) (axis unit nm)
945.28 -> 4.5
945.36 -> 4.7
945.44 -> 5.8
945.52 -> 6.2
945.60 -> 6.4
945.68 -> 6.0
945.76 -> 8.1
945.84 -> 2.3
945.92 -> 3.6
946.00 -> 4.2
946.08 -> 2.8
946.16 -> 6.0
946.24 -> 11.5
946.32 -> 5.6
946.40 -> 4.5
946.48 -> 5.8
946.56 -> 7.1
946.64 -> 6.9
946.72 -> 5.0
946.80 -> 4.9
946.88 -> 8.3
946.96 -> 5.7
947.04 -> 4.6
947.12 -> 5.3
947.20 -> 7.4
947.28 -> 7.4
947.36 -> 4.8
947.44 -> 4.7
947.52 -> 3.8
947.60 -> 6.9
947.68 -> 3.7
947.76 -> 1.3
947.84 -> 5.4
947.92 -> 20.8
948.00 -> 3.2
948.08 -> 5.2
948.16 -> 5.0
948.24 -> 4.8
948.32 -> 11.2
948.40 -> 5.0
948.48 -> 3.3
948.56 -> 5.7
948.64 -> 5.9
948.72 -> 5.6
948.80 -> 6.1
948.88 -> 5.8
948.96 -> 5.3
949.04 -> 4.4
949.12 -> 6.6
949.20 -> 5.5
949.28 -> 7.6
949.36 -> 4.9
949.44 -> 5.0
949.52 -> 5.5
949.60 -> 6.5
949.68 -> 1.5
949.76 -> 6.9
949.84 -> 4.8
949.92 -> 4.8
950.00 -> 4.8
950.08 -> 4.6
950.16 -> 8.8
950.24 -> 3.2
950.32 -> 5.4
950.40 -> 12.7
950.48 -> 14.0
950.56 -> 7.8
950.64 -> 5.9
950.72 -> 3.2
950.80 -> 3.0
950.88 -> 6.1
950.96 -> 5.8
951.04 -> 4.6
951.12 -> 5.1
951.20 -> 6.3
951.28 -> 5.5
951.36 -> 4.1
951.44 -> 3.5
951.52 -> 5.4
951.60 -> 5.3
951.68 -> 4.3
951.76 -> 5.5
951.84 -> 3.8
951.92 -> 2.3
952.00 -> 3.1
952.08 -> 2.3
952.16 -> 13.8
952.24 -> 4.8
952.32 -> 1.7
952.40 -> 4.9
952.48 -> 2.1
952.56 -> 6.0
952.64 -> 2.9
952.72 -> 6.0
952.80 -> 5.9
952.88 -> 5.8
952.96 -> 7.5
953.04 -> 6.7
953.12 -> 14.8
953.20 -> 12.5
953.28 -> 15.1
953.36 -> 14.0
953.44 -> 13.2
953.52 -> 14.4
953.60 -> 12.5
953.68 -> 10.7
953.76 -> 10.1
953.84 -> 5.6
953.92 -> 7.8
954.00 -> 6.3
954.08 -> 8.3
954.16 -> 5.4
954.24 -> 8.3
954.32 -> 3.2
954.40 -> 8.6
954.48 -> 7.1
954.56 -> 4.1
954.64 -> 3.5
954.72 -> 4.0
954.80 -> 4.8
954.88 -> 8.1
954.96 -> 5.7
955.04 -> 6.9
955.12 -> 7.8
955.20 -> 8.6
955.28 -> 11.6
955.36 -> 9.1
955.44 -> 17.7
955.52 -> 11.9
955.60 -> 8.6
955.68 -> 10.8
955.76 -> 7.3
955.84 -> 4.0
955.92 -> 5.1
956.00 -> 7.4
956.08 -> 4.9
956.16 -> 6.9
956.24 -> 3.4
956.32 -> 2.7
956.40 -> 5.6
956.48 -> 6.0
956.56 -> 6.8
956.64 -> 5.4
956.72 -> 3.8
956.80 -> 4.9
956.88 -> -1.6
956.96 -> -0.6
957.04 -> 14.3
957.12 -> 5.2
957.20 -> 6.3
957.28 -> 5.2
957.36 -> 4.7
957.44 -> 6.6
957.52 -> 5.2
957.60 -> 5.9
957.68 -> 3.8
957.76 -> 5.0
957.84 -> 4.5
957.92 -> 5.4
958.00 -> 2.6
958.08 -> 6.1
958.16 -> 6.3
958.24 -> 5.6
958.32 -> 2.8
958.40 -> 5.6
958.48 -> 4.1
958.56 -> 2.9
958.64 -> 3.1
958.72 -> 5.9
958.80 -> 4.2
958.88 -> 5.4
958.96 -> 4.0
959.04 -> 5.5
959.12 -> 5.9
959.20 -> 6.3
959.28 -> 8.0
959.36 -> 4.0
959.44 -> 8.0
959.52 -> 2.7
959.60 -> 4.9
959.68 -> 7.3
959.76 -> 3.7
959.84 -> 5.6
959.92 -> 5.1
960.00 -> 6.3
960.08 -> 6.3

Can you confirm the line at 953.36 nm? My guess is [S II]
